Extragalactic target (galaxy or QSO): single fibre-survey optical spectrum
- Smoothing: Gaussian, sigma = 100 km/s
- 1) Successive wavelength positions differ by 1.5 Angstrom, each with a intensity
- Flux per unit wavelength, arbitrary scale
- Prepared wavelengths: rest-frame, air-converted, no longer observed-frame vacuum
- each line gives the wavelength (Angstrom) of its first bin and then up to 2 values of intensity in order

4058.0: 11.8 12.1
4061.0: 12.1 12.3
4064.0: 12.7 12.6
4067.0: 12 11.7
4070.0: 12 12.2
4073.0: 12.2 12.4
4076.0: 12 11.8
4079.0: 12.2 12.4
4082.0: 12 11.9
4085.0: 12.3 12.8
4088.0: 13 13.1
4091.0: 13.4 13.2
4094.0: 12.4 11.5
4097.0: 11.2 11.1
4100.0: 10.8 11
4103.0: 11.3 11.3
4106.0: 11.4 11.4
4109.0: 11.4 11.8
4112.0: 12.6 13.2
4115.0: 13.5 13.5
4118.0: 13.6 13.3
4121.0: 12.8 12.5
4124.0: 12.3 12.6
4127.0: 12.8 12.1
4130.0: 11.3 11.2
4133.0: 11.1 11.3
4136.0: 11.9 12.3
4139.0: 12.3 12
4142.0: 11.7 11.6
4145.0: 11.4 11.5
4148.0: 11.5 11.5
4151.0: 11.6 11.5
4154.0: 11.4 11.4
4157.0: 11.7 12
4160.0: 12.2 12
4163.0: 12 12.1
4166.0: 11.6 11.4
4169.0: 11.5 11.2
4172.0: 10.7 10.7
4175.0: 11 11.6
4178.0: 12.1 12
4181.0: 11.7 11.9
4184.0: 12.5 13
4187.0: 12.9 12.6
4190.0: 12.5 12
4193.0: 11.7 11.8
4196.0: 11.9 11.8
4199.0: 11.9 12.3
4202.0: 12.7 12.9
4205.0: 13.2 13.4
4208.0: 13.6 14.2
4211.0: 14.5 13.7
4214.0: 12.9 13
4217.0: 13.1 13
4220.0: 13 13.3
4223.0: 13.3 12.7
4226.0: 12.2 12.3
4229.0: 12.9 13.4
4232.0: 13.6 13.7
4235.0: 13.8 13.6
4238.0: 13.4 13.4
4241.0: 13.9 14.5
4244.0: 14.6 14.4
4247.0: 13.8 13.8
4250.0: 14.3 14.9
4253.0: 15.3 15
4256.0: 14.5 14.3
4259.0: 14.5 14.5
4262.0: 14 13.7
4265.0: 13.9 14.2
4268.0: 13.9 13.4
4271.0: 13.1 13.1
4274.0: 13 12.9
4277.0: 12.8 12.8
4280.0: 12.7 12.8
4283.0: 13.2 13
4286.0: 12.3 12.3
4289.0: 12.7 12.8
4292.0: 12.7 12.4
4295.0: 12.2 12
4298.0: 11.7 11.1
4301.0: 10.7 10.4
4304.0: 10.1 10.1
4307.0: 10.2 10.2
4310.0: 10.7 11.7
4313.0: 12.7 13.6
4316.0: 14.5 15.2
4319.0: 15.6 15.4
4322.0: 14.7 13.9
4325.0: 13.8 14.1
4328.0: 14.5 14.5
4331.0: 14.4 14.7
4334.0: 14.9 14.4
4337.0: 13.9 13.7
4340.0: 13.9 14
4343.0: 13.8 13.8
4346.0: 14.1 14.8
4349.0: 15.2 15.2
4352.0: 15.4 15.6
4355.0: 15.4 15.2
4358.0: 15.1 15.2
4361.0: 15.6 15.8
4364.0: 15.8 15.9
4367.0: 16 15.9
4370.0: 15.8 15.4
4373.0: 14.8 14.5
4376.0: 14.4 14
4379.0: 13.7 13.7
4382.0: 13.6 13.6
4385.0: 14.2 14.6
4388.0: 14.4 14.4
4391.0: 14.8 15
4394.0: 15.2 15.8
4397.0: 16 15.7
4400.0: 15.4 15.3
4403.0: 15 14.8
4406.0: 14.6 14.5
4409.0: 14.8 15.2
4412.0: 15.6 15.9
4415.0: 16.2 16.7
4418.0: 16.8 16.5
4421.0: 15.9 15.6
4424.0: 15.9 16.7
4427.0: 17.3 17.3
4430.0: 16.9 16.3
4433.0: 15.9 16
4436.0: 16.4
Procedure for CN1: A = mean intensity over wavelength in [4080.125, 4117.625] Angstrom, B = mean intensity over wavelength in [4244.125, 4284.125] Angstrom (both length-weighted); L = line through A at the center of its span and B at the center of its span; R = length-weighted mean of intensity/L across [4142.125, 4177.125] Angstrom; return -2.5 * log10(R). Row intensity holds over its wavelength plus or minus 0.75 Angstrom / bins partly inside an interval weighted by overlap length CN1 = 0.11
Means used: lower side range 12.2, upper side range 13.8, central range 11.5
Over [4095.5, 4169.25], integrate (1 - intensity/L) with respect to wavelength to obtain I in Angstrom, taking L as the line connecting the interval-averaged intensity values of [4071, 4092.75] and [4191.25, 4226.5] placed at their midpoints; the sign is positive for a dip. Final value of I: 4.2 Angstrom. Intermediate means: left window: 12.4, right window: 12.9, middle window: 11.9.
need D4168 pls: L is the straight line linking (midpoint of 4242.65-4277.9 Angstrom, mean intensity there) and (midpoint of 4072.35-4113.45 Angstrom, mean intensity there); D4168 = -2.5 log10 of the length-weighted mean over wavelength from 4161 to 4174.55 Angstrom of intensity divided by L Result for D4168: 0.13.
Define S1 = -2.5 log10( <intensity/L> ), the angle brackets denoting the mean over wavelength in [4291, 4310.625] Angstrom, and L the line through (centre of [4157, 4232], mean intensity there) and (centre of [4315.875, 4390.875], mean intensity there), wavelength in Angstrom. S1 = 0.24 mag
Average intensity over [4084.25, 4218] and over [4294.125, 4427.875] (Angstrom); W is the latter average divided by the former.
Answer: 1.19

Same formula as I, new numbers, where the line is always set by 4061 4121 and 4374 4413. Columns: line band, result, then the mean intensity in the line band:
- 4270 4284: 0.8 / 12.9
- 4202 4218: -0.2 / 13.4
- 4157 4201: 3.7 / 11.9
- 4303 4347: 2.2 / 13.5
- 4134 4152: 1.3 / 11.7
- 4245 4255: -0.7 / 14.5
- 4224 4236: 0.3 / 13.1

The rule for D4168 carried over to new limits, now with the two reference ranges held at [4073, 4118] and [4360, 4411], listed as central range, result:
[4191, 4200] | 0.110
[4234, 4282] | -0.010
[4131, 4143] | 0.074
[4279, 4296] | 0.111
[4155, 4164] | 0.077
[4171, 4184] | 0.127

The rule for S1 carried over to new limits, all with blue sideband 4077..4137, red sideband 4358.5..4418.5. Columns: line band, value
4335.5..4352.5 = 0.02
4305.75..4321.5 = 0.11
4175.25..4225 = 0.04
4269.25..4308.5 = 0.16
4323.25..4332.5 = 0.02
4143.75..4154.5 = 0.10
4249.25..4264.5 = -0.06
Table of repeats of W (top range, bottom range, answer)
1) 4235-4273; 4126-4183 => 1.21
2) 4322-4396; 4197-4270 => 1.08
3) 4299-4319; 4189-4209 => 0.95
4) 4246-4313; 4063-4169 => 1.06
